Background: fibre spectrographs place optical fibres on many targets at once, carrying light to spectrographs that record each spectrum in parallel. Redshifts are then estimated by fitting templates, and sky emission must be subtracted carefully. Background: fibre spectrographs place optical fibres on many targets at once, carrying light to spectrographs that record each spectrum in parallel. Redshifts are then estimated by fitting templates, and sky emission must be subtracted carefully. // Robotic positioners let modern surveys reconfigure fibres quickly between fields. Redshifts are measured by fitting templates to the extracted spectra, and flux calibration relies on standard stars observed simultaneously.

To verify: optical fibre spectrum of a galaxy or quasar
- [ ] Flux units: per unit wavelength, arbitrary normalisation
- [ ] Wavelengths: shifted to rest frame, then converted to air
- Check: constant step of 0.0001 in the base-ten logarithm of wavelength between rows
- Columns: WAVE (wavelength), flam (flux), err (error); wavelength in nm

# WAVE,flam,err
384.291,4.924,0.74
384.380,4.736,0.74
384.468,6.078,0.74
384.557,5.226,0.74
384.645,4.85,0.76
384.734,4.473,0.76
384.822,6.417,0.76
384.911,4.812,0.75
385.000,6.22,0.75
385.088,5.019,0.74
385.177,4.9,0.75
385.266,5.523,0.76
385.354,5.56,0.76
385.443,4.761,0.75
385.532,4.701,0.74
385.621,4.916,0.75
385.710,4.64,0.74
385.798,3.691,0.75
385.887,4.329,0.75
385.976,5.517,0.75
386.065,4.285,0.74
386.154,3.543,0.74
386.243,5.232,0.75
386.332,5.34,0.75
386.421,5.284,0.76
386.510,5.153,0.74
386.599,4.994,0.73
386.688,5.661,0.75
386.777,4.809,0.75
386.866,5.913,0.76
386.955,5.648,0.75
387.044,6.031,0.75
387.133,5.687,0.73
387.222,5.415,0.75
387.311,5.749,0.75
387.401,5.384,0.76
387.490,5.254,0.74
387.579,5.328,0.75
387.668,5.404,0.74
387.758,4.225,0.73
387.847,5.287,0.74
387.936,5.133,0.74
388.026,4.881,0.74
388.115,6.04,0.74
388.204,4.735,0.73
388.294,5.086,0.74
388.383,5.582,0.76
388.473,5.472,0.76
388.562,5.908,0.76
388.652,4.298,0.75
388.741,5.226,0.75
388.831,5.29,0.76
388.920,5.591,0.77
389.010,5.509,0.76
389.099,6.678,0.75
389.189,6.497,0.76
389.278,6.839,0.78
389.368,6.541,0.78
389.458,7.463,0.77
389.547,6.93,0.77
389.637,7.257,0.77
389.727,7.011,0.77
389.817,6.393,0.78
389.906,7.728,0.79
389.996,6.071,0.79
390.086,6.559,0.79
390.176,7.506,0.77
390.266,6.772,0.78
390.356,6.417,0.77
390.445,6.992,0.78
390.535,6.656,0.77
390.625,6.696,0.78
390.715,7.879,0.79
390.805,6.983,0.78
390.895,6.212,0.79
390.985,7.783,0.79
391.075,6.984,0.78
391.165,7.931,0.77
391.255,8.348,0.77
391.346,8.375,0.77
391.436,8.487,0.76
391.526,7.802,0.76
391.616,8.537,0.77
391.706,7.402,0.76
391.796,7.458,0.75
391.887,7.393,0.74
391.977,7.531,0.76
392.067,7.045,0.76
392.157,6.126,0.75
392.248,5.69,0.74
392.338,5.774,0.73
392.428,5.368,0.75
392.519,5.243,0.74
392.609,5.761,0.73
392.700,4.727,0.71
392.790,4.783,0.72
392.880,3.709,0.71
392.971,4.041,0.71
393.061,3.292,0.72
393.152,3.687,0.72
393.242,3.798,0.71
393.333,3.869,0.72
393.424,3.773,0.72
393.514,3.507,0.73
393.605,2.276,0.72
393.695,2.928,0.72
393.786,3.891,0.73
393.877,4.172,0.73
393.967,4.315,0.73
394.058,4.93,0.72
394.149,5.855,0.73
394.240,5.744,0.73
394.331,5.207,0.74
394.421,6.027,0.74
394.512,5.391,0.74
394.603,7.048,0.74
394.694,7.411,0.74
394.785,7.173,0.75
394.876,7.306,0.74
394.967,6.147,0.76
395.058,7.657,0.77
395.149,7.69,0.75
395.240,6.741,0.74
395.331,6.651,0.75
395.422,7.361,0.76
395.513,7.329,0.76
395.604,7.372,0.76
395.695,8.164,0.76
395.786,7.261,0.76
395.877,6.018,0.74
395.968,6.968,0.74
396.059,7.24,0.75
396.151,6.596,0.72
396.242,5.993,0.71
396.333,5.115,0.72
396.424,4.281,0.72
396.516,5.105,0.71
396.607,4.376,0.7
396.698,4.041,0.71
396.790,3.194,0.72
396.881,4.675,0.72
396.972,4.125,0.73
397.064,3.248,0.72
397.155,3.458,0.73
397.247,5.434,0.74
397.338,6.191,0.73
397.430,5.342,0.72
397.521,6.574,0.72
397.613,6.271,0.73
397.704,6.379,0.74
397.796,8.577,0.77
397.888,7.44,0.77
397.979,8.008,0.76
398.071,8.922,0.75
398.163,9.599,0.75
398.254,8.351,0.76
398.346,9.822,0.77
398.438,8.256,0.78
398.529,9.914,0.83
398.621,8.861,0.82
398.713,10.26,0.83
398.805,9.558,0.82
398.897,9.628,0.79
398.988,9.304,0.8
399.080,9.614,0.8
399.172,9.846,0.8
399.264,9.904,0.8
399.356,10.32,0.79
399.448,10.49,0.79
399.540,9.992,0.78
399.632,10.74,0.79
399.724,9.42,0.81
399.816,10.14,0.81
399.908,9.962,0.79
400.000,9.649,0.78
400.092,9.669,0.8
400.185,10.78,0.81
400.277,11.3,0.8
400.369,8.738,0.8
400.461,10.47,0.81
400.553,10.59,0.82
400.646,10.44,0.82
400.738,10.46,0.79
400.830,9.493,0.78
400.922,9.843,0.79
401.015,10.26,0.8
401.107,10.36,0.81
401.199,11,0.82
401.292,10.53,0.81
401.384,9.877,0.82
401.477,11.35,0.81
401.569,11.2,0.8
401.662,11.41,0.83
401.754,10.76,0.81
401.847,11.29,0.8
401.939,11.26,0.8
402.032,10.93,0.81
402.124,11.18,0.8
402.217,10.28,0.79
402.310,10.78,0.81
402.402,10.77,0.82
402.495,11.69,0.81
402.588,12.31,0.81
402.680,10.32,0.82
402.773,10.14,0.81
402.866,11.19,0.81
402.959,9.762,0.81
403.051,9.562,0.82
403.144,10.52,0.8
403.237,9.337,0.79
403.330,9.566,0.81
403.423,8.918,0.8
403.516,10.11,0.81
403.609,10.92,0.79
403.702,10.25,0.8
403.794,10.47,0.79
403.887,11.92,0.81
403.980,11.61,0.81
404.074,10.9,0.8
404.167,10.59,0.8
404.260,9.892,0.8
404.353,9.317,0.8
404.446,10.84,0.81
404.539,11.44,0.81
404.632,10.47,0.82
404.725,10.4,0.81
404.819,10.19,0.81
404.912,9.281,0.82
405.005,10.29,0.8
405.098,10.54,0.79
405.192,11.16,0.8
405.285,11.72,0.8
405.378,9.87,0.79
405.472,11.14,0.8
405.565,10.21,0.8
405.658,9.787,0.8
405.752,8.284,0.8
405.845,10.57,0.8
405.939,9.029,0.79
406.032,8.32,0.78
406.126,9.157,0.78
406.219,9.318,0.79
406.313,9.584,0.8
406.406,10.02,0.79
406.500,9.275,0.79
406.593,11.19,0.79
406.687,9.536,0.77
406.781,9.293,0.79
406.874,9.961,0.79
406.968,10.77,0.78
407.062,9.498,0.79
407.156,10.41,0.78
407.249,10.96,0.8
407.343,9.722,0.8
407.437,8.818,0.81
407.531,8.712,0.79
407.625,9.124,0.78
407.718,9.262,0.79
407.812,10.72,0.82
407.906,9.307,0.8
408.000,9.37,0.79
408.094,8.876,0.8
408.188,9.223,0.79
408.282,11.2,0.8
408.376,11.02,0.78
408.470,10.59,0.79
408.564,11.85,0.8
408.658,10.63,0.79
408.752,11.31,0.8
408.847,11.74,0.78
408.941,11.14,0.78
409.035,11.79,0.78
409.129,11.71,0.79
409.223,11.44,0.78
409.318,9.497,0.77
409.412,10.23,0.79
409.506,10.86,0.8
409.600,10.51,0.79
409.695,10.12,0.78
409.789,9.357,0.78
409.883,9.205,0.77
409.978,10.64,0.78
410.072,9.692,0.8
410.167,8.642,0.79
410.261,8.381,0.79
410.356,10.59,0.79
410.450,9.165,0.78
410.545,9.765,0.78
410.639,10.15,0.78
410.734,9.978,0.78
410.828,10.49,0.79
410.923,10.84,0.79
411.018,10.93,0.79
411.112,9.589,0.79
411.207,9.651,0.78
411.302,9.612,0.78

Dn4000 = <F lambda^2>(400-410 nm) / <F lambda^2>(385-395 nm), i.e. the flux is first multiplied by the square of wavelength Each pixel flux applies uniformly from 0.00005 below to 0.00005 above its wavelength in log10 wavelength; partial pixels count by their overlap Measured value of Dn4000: 1.9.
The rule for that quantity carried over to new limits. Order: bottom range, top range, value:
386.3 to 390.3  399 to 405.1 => 1.92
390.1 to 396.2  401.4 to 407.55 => 1.76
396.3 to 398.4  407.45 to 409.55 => 1.82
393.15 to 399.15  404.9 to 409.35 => 1.68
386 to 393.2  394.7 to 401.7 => 1.42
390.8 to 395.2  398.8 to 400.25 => 1.75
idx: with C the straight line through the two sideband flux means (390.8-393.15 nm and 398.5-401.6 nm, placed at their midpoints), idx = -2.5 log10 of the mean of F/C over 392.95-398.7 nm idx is 0.34 mag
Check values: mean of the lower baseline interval 6.43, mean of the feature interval 6.01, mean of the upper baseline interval 10.1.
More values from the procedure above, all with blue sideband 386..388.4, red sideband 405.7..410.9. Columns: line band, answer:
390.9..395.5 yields 0.11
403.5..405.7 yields -0.15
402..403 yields -0.24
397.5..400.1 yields -0.17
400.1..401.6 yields -0.24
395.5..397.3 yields 0.31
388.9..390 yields -0.17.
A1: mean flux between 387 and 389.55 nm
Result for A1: 5.62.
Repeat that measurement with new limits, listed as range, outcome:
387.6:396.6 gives 6.06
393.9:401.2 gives 7.72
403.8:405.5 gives 10.6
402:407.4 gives 10.3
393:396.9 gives 5.53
